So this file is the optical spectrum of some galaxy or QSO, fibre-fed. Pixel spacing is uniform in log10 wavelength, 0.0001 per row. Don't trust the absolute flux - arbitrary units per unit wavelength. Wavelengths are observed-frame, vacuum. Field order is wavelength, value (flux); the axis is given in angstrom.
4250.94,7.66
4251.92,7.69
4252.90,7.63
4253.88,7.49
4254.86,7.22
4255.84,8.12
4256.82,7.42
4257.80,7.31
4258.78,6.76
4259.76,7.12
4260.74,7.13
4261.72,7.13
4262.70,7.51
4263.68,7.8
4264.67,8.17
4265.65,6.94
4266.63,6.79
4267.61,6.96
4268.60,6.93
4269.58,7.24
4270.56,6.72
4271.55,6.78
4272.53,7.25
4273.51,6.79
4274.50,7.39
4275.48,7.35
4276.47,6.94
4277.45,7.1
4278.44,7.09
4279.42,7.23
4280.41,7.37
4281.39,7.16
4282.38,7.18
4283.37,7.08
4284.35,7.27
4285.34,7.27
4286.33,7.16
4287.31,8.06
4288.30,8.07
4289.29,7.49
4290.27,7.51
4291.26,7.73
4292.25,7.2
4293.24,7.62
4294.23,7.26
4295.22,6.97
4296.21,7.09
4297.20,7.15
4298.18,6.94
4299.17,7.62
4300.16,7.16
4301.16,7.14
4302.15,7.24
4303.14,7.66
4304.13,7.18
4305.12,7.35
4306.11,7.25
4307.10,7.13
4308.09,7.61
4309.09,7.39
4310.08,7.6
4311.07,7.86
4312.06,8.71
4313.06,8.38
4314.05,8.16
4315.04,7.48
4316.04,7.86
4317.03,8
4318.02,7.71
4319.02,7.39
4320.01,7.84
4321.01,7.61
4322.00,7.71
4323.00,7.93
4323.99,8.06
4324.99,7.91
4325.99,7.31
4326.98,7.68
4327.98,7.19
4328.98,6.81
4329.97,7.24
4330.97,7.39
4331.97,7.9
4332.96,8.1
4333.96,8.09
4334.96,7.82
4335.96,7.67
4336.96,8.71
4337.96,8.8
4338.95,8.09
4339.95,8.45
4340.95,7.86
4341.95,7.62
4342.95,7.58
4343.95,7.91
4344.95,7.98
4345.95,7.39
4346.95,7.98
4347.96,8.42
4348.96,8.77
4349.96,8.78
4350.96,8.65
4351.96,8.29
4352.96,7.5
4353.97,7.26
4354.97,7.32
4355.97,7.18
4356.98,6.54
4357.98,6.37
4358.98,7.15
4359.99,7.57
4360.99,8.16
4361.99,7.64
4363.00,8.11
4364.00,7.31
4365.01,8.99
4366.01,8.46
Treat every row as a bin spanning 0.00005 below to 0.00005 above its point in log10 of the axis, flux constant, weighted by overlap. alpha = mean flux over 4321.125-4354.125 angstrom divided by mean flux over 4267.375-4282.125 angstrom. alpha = 1.1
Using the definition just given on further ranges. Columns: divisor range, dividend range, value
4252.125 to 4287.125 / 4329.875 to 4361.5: 1.08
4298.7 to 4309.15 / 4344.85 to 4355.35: 1.10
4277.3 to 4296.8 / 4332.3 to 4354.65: 1.10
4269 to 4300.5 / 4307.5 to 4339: 1.08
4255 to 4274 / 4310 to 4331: 1.07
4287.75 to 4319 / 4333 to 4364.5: 1.04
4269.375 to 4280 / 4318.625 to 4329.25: 1.07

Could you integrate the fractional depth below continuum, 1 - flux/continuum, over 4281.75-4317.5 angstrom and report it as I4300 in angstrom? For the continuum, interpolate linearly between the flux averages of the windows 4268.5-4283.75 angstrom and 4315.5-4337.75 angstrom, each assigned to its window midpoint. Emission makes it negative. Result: -0.46 angstrom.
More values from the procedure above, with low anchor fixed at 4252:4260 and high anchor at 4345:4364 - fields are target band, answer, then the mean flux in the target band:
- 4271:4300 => 0.9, 7.28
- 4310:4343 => -0.9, 7.85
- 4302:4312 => 0.1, 7.5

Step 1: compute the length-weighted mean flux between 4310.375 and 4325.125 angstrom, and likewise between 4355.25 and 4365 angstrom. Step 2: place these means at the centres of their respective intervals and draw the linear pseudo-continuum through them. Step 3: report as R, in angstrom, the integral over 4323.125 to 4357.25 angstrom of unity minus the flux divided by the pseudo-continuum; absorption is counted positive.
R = -0.9 angstrom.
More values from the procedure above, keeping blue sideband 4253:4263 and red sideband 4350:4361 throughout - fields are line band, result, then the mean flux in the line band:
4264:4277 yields 0.43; 7.1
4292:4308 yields 0.30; 7.26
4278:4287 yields 0.18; 7.22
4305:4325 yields -0.93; 7.76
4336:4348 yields -0.93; 8.04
